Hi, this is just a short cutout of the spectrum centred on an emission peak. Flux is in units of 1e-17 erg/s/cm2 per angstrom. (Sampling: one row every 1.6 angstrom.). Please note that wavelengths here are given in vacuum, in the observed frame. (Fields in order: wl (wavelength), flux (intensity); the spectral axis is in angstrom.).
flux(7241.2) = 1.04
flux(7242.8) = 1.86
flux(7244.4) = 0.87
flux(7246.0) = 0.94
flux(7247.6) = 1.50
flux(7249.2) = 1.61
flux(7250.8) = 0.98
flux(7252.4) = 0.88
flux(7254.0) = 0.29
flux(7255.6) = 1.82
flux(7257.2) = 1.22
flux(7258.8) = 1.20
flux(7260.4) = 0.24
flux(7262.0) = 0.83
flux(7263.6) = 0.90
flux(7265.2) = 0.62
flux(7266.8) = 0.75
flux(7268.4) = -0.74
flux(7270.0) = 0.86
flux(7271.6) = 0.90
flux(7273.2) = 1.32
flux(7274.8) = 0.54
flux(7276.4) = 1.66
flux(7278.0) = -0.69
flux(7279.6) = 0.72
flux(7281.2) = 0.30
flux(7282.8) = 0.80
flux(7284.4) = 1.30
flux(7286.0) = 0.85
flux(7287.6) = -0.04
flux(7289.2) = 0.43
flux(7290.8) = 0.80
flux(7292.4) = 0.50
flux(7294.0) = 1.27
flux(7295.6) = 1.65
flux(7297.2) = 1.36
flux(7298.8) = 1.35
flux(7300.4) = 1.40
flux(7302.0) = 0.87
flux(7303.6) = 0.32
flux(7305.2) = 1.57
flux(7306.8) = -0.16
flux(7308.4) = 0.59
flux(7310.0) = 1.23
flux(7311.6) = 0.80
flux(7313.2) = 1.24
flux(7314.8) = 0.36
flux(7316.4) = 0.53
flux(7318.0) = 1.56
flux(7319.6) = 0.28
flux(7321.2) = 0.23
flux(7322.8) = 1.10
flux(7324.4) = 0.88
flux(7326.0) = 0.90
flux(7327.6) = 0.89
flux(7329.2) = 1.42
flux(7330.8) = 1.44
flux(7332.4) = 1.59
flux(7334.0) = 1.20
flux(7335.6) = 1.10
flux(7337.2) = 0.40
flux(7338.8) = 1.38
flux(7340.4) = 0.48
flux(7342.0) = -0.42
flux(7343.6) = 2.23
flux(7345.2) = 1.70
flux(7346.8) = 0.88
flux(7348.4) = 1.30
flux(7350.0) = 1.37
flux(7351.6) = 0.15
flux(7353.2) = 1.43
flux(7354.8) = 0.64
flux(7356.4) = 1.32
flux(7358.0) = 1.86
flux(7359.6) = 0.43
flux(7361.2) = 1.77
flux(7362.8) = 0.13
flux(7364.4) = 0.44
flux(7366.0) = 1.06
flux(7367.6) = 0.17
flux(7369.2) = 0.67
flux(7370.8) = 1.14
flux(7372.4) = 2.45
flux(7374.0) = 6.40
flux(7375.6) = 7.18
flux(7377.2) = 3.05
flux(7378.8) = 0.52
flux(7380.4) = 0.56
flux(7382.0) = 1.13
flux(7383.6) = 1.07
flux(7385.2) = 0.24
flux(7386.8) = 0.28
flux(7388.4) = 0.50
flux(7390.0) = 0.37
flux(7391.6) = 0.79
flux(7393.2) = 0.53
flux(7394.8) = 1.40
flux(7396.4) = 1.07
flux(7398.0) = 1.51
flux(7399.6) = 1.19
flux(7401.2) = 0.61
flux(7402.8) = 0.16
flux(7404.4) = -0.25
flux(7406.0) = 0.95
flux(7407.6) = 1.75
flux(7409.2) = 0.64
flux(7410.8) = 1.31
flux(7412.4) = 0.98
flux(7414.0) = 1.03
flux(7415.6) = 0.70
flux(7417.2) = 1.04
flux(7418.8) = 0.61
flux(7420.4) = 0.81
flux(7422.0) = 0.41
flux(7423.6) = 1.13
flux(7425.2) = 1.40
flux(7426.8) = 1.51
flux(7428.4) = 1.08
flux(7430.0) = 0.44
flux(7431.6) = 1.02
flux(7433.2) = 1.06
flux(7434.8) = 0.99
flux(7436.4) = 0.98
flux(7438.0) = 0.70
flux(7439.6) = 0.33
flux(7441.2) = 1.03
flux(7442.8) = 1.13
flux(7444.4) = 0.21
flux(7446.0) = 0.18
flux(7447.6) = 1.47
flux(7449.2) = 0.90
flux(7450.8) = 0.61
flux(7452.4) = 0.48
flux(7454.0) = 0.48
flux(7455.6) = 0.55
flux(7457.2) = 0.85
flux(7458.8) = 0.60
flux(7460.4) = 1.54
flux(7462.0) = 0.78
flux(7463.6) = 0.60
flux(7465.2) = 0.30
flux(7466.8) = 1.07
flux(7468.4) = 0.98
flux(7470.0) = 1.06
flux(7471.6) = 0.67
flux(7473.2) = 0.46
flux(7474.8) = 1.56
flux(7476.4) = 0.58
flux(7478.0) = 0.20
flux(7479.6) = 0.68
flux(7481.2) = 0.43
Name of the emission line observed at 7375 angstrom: H-alpha 6563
